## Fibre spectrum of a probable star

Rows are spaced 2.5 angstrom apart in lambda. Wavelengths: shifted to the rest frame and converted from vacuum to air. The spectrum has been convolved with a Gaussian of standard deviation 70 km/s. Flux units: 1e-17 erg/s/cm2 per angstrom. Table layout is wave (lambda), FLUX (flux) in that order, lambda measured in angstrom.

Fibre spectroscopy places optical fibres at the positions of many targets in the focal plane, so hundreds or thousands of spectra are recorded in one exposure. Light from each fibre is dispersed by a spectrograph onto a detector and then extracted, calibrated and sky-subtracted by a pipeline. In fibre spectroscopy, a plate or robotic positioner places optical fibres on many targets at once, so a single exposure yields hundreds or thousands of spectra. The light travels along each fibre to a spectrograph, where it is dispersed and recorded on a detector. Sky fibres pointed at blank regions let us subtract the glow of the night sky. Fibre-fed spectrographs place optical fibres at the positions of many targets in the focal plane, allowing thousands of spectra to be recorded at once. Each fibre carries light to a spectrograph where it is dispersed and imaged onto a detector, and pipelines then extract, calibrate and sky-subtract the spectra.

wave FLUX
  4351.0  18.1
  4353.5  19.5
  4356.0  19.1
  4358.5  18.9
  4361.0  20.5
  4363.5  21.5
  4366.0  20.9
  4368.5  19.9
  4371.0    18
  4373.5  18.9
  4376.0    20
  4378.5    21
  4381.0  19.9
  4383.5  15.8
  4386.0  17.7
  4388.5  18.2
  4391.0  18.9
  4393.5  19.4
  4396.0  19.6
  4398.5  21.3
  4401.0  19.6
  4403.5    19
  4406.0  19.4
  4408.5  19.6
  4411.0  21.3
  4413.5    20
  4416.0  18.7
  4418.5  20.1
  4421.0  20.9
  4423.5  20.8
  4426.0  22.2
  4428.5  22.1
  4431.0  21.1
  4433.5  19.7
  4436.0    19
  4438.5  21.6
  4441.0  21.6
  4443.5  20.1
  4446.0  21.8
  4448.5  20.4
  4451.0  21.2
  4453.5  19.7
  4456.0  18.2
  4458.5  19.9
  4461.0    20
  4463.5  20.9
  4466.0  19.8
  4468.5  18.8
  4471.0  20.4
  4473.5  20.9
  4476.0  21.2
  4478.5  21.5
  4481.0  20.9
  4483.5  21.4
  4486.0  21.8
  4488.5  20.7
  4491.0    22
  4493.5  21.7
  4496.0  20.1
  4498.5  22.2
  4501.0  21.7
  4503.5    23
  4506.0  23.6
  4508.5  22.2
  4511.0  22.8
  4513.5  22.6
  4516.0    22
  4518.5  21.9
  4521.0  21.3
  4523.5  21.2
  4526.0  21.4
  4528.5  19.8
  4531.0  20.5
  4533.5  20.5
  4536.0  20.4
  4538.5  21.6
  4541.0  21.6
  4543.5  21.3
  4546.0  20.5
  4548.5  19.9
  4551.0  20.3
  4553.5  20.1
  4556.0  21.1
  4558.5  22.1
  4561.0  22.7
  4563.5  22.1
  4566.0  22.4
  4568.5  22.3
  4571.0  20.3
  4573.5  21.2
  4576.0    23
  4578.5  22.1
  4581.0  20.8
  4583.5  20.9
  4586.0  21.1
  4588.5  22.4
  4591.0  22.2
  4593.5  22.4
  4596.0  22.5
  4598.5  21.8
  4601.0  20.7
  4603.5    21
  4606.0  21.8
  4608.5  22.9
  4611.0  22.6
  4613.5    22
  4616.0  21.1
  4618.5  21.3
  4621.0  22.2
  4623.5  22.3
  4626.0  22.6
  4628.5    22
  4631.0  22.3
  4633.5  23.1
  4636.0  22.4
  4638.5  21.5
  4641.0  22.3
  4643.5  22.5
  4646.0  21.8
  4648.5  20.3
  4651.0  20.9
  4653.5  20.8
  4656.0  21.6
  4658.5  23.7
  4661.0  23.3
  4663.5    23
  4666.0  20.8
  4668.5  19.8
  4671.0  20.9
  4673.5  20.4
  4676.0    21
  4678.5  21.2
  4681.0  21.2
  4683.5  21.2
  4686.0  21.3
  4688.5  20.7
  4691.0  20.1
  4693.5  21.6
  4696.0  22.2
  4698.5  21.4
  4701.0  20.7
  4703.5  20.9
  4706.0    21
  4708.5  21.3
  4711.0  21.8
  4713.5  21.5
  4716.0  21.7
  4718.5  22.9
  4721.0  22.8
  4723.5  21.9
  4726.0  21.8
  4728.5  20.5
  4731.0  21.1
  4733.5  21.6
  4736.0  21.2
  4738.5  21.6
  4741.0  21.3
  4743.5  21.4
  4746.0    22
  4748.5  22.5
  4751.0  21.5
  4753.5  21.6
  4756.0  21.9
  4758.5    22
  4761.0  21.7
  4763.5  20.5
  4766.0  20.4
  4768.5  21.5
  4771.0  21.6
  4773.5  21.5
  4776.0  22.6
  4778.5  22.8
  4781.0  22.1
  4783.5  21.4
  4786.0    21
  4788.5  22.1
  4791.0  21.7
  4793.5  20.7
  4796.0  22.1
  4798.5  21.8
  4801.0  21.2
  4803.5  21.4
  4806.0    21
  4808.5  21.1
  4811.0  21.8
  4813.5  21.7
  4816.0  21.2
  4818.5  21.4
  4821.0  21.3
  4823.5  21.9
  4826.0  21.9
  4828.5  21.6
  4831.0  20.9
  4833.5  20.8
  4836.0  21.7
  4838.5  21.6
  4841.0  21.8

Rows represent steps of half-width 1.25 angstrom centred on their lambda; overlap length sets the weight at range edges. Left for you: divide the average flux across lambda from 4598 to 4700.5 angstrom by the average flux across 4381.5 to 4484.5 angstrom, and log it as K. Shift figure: 1.1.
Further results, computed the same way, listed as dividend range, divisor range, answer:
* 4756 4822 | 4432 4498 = 1.04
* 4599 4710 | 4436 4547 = 1.02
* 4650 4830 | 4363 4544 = 1.05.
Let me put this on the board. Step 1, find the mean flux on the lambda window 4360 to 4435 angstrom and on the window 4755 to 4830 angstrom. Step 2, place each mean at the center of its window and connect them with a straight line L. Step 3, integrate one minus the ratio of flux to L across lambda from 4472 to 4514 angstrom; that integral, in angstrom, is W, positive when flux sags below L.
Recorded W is -3.1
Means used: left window 19.9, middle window 21.8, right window 21.6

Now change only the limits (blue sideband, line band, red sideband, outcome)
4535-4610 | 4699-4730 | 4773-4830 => 0.0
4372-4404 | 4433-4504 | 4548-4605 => -2.0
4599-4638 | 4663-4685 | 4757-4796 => 0.9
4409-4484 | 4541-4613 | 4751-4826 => -2.3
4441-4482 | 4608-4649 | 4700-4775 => -2.0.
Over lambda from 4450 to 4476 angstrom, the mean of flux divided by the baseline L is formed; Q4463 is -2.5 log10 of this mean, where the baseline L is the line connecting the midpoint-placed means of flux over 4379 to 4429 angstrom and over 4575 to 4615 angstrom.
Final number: 0.019 mag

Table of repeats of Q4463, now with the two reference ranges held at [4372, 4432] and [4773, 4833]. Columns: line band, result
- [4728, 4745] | 0.00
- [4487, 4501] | -0.06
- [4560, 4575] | -0.07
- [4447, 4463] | 0.00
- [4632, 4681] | -0.04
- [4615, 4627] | -0.06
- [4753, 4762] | -0.02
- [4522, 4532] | -0.02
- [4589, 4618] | -0.06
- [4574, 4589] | -0.05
